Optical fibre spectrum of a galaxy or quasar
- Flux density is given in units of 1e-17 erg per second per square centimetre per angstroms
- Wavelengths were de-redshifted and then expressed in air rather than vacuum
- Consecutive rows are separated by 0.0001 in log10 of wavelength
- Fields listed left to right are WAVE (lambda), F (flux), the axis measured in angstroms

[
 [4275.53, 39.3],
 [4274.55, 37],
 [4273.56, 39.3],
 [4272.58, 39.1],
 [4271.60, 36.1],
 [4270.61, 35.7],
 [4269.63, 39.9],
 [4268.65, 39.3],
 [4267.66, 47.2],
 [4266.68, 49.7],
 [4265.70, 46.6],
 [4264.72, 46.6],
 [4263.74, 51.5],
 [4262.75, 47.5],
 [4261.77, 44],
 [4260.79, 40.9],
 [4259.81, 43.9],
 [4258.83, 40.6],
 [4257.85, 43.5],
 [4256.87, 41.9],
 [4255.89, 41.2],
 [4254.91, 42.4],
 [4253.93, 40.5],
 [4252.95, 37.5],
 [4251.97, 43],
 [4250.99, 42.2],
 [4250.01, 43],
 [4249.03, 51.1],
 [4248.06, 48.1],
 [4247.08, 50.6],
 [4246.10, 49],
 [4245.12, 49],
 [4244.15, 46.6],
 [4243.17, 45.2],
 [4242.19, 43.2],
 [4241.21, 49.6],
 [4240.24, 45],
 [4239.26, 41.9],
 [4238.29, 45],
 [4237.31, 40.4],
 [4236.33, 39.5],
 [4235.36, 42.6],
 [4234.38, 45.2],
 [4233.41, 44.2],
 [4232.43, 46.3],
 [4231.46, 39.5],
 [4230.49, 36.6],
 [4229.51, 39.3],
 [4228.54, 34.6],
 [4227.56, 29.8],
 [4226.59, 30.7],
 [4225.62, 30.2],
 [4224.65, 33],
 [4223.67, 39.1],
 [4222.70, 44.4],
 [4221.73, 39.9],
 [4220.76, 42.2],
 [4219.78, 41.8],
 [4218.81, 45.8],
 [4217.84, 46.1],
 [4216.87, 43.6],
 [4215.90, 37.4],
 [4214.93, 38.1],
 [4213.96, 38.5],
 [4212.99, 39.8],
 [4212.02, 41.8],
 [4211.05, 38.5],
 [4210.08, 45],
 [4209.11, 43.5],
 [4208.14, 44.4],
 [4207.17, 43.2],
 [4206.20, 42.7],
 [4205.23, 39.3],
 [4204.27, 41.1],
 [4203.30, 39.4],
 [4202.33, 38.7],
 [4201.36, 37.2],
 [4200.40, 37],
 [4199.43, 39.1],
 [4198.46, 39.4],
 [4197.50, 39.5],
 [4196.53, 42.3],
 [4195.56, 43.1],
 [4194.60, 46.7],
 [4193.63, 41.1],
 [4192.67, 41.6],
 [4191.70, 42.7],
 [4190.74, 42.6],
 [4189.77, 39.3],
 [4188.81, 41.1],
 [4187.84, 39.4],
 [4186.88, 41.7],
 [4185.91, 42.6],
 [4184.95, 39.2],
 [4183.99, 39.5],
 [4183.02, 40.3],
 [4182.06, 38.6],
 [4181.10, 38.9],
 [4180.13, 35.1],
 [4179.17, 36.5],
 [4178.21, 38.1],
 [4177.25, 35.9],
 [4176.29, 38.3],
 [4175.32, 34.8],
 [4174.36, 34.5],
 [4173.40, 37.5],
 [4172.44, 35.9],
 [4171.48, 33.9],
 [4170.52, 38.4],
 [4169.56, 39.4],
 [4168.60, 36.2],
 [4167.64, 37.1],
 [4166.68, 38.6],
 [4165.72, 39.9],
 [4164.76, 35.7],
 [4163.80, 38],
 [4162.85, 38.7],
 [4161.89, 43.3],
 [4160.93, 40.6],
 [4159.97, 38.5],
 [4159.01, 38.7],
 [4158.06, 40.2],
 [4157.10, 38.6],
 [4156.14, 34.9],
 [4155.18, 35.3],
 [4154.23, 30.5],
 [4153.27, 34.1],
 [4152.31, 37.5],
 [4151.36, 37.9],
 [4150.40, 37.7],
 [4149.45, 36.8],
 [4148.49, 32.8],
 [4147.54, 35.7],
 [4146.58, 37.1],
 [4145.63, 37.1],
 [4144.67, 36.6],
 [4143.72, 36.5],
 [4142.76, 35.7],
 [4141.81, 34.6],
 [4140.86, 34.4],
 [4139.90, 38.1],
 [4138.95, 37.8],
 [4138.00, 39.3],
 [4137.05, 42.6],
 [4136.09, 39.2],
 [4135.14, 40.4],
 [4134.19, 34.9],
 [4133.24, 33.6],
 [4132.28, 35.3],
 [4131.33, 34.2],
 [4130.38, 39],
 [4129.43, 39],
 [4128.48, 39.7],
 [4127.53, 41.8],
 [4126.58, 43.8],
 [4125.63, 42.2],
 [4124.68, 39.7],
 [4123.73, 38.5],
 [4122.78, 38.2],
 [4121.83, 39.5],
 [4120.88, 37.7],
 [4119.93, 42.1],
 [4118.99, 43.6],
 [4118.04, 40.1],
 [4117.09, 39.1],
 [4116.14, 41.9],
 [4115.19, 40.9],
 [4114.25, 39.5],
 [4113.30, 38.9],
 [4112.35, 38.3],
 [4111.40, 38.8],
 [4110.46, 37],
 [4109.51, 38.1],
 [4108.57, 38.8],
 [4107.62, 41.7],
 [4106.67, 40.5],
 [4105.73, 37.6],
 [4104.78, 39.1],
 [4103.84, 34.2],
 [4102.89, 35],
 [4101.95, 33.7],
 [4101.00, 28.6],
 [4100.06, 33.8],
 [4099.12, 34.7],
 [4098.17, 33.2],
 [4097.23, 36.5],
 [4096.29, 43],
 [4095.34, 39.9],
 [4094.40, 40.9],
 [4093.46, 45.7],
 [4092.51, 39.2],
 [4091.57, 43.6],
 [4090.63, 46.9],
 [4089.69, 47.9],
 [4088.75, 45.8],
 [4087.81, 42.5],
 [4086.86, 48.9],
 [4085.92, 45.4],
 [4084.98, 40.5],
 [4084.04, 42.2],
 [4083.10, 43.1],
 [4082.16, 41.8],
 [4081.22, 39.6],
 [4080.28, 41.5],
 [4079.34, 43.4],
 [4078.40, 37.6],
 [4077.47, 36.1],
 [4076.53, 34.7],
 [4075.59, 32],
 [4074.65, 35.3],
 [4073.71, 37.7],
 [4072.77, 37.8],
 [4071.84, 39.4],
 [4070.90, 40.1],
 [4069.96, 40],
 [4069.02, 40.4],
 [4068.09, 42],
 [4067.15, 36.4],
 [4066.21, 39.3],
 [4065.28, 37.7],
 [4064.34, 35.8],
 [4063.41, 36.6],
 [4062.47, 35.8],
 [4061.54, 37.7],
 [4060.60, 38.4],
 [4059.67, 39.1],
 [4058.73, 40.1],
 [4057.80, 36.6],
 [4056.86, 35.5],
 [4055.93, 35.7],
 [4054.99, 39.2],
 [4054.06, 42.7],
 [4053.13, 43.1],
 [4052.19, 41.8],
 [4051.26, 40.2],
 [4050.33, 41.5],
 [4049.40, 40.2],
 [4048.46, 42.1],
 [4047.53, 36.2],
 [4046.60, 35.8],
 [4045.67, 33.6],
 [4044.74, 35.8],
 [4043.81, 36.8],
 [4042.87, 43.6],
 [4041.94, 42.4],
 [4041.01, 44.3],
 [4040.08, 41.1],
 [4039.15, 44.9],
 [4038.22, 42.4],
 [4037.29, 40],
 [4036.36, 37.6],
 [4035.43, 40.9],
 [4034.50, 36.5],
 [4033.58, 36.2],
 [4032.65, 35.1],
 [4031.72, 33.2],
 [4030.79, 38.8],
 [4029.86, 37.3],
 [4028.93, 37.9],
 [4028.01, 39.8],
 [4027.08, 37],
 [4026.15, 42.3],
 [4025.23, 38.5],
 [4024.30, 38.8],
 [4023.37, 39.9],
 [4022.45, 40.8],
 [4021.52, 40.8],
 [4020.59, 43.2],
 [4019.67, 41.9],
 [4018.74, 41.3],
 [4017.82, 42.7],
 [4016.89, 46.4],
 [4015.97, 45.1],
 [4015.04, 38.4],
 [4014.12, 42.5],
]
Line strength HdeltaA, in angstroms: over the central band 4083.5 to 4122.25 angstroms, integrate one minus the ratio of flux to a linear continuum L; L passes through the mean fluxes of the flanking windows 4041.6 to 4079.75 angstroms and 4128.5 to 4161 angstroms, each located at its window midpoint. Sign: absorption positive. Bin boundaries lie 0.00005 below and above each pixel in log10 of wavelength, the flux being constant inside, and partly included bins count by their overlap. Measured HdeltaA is -2.3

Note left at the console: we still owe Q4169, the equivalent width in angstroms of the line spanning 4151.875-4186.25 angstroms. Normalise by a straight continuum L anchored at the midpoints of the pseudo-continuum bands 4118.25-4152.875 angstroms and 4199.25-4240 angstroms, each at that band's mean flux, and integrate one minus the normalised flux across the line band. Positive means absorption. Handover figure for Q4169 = 1.2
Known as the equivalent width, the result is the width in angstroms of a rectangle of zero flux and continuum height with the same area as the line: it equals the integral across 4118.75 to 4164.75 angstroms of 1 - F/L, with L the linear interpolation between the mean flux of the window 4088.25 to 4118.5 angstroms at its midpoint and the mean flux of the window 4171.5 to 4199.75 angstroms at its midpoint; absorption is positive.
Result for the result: 1.6 angstroms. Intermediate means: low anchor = 39.2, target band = 37.9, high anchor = 39.4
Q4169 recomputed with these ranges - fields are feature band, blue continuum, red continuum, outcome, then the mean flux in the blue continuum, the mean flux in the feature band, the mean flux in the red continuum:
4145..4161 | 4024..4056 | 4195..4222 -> 1.5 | 39.3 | 36.6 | 41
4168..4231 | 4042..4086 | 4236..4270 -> 5.3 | 38.9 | 39.3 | 44.5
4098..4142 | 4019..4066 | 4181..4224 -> 2.0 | 39.1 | 38.2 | 41.1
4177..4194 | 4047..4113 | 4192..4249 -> 0.5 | 39.2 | 39.7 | 41.6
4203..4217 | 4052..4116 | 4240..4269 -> 0.8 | 39.2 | 41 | 45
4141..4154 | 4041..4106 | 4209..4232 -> 1.0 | 39.2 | 36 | 39.1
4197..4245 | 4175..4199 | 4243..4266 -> 1.9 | 40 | 40.8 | 44.8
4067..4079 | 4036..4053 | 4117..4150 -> 0.5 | 40.1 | 37.8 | 38.2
